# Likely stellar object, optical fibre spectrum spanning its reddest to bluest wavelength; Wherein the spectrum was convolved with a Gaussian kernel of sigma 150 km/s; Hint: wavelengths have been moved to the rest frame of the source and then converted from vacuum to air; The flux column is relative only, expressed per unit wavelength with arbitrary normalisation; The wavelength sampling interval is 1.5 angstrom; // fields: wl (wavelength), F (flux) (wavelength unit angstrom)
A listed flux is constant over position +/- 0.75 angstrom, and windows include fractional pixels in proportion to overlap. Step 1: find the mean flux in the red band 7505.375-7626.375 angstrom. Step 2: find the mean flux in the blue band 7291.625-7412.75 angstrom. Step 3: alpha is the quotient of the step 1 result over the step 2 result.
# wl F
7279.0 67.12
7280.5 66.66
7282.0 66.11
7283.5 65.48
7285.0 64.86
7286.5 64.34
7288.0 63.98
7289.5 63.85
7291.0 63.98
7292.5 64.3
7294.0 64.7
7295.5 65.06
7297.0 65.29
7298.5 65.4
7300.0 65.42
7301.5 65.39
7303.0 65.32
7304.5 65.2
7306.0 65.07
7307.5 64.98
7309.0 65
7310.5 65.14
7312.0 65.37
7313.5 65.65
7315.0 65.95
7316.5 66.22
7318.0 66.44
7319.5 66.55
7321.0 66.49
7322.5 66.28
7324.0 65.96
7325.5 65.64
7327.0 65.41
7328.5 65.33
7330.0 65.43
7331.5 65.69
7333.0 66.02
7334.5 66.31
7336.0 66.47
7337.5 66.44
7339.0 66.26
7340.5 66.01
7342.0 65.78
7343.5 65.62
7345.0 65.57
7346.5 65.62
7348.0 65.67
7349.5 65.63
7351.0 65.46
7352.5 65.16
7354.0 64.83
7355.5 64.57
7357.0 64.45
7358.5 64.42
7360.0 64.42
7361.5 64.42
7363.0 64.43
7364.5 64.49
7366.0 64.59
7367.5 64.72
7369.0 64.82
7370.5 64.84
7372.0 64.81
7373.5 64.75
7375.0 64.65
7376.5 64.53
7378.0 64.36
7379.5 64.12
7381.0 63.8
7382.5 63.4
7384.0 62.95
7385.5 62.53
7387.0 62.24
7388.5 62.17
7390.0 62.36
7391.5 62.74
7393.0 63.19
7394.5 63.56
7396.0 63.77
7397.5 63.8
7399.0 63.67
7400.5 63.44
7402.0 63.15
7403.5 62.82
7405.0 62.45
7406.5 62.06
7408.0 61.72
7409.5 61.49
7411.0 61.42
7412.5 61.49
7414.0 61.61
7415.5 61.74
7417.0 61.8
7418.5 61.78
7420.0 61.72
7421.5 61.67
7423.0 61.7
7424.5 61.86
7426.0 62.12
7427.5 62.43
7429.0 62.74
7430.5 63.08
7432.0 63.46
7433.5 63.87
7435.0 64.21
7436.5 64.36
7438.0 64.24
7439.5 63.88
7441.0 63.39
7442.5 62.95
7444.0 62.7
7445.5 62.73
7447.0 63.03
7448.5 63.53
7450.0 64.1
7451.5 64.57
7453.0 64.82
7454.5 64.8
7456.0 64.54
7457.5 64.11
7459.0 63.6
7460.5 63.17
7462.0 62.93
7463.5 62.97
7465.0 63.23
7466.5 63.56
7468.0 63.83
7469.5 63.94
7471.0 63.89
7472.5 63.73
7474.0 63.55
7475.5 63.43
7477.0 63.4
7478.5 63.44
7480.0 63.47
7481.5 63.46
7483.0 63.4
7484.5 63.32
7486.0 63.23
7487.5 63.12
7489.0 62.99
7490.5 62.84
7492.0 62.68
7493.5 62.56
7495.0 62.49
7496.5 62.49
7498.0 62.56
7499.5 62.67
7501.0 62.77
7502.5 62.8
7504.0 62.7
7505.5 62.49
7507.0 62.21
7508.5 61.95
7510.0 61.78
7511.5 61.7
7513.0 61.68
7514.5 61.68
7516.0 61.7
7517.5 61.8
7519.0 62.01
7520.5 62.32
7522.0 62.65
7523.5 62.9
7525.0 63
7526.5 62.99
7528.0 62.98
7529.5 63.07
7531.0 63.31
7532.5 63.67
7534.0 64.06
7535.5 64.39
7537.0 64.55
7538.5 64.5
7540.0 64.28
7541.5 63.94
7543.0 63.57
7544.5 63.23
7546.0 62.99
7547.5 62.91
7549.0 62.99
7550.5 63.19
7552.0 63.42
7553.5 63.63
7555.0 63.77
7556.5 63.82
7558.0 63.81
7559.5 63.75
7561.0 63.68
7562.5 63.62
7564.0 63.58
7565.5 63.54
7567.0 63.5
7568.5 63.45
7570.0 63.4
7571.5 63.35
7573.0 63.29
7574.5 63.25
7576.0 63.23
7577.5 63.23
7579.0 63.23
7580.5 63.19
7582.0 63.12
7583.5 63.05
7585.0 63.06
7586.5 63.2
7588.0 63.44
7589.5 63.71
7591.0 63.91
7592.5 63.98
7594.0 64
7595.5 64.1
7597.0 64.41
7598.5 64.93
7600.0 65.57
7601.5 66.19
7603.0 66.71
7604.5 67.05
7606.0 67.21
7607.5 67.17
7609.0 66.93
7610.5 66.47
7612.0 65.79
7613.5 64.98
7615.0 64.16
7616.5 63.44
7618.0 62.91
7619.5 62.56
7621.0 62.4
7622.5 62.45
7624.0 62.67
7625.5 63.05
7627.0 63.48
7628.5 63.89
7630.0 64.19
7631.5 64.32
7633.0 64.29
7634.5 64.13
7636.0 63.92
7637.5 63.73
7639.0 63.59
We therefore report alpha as 0.98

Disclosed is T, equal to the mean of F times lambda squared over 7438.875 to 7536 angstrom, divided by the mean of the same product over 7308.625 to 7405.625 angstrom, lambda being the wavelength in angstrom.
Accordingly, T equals 1.0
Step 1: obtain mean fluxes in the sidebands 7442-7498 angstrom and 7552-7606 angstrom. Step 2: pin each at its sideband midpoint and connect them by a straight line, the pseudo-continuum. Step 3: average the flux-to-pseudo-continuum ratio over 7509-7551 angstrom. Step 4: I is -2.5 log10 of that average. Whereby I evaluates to 0.01 mag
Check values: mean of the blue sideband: 63.4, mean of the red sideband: 63.9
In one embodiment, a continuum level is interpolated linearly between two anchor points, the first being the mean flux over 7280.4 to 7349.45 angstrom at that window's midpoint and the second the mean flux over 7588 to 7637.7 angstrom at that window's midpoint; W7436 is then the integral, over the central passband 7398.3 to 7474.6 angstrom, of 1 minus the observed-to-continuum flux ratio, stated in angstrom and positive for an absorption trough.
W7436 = 2.4 angstrom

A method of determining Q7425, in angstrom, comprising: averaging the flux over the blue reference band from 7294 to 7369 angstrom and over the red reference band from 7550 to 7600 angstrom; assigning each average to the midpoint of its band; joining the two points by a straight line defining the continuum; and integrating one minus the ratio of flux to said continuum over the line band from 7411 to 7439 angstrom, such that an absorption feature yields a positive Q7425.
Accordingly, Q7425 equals 1.0 angstrom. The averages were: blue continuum 65.4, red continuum 63.6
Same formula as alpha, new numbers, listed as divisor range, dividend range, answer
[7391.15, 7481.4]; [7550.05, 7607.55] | 1.01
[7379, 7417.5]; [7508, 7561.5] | 1.01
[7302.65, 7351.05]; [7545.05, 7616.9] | 0.98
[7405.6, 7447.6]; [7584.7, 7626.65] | 1.03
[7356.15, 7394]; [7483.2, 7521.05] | 0.98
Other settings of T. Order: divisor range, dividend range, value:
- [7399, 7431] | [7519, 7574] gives 1.06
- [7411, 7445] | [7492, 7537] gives 1.02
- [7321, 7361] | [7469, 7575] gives 1.01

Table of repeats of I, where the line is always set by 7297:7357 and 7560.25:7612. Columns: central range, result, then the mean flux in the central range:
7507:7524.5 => 0.05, 62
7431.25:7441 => 0.02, 64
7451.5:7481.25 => 0.02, 63.7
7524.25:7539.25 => 0.02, 63.7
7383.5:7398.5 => 0.04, 62.9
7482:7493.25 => 0.03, 63.1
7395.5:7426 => 0.05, 62.2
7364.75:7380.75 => 0.01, 64.6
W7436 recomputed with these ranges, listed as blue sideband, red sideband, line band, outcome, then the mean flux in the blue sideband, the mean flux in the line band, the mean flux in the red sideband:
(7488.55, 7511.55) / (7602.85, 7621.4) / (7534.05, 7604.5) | 0.4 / 62.5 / 63.8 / 65.2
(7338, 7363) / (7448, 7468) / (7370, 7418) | 1.2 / 65.2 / 63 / 63.8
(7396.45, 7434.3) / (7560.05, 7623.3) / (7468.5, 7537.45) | 0.4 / 62.4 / 62.9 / 64.2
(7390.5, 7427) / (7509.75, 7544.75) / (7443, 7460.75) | -0.3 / 62.4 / 63.8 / 63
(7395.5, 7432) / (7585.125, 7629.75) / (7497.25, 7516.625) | 0.4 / 62.3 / 62.2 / 64.5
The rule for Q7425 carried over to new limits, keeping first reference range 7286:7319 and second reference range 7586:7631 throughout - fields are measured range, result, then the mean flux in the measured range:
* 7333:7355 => -0.3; 65.8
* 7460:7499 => 0.9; 63.2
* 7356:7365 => 0.1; 64.4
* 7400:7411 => 0.4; 62.4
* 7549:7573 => 0.4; 63.5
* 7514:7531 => 0.6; 62.5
